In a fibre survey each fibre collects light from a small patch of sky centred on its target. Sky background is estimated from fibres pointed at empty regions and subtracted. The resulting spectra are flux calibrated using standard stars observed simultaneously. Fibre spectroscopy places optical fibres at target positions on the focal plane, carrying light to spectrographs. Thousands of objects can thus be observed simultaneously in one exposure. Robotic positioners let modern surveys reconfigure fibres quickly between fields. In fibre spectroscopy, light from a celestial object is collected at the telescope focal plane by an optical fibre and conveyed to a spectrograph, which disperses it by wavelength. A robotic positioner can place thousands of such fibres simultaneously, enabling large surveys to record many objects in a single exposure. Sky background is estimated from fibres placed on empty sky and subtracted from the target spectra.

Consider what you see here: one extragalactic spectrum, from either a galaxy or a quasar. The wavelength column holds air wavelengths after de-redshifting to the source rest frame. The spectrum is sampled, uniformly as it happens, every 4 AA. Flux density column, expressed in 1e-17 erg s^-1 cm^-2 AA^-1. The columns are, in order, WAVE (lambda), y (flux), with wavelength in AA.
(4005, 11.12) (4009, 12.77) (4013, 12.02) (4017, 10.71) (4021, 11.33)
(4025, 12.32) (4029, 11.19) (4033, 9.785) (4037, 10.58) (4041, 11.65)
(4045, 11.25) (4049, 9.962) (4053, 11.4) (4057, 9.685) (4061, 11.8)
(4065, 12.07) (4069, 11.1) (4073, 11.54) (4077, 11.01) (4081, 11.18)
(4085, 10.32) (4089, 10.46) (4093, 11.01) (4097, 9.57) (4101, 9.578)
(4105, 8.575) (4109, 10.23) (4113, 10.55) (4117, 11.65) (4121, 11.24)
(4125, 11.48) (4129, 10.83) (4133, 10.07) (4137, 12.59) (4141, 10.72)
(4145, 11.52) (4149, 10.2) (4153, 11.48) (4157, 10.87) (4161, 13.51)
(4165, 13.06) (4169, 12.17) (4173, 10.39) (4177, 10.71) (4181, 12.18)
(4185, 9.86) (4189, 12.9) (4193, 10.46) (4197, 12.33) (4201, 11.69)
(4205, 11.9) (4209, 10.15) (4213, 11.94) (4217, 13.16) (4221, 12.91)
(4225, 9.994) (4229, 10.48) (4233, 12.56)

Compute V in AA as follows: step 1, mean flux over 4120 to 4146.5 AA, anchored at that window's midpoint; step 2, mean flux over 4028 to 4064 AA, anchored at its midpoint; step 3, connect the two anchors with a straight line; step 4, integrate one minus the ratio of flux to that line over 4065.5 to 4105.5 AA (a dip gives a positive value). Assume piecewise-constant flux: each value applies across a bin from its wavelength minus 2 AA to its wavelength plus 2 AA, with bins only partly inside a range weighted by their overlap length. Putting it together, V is 1.6 AA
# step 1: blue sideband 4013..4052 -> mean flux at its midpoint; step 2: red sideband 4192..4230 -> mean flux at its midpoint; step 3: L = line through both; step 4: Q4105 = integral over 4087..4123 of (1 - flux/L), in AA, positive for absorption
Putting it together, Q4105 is 3.0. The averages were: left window 11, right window 11.6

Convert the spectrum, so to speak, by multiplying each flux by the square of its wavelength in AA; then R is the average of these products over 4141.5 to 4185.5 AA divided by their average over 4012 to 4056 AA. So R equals 1.11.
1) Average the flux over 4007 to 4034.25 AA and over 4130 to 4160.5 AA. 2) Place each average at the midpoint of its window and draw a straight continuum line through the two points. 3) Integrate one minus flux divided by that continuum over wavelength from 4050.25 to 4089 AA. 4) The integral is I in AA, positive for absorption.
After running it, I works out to 1.0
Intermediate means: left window 11.5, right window 11.2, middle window 11.1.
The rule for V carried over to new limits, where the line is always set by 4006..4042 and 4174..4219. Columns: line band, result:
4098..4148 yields 3.3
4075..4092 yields 1.0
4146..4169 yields -0.7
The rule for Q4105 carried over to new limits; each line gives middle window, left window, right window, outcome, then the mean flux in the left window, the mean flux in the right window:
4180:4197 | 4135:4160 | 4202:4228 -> 0.14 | 11.3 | 11.6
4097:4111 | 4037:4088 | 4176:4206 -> 2.15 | 11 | 11.5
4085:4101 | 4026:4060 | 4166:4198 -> 1.09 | 10.8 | 11.4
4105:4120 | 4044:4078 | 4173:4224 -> 0.98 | 11.1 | 11.6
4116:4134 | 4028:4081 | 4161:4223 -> 0.51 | 11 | 11.8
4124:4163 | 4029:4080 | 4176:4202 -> -0.05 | 11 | 11.5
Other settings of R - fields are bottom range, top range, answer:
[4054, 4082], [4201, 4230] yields 1.11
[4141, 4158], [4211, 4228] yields 1.12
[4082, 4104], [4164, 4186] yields 1.17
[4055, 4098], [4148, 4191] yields 1.11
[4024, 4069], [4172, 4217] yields 1.11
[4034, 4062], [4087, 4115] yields 0.95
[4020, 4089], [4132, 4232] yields 1.11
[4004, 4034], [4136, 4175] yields 1.08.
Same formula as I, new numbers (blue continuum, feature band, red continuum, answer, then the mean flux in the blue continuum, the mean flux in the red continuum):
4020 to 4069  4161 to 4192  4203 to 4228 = -0.52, 11.1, 11.6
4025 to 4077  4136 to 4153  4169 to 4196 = -0.06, 11.1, 11.2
